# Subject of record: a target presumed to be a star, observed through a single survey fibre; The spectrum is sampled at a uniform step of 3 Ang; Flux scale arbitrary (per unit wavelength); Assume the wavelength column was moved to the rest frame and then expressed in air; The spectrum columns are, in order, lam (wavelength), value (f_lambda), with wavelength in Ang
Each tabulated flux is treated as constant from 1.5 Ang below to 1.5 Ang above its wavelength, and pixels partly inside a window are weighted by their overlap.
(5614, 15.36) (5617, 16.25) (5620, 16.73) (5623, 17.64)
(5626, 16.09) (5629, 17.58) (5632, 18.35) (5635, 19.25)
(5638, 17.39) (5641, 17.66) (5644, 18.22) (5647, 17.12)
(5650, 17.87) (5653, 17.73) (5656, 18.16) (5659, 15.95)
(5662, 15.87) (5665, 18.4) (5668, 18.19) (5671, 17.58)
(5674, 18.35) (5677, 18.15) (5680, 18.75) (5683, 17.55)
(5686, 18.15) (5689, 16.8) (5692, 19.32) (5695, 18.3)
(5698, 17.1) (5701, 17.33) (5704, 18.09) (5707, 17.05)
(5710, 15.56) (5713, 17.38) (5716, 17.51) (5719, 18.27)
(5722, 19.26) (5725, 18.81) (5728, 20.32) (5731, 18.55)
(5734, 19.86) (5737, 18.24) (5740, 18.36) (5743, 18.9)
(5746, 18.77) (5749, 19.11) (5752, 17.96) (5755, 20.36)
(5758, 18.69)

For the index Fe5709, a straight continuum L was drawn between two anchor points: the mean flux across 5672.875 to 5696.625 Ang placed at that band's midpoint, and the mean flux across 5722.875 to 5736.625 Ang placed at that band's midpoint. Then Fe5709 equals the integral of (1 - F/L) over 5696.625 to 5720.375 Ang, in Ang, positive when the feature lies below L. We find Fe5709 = 1.9 Ang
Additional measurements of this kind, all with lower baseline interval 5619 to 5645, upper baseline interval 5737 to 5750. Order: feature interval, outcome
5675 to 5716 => 1.3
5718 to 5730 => -0.4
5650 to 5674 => 0.6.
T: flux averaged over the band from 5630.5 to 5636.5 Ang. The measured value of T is 18.8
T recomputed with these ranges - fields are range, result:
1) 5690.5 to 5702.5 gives 18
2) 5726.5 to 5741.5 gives 19.1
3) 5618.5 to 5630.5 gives 17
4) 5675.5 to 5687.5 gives 18.1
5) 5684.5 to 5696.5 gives 18.1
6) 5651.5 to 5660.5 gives 17.3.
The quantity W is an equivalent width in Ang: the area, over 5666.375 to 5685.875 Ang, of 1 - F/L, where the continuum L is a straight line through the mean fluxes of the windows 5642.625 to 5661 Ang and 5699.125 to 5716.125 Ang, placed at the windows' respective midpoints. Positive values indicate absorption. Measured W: -0.9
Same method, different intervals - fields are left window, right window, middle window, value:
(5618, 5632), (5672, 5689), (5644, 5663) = 0.4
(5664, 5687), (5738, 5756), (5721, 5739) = -0.5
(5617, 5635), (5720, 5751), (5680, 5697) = 0.2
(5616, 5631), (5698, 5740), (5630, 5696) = -1.7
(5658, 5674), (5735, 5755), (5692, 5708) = 0.2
